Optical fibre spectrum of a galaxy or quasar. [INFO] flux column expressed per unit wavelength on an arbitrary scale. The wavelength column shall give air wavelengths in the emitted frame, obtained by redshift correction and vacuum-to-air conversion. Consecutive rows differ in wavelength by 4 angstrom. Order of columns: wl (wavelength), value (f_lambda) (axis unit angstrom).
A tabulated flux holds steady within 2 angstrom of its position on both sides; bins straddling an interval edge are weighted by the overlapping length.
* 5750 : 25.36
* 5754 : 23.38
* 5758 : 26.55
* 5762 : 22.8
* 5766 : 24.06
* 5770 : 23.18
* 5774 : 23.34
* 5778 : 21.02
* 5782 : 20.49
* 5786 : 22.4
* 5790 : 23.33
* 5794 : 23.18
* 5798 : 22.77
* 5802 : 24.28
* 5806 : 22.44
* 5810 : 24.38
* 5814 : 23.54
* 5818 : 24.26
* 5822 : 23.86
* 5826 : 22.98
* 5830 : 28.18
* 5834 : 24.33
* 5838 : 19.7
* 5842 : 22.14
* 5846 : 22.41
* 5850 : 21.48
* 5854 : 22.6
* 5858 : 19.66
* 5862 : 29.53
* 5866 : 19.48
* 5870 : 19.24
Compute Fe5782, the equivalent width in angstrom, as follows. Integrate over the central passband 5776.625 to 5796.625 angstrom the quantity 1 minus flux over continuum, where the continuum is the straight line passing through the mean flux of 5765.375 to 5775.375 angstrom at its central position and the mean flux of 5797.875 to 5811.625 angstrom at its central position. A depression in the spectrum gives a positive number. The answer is 1.2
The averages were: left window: 23.5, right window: 23.5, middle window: 22.1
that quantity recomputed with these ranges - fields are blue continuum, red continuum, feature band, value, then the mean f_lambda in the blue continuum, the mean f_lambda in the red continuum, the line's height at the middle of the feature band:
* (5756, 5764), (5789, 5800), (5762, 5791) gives 1.7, 24.7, 23.1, 23.9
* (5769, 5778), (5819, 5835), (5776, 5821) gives 1.5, 22.8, 24.8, 23.7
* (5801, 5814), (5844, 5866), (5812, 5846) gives -0.4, 23.6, 22.8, 23.3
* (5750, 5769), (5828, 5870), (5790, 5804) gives 0.1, 24.3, 22.8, 23.6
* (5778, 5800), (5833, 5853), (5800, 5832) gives -3.1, 22.3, 21.9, 22.1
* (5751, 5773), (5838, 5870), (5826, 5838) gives -1.1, 24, 22.1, 22.6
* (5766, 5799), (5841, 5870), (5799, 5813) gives -0.7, 22.6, 22.3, 22.5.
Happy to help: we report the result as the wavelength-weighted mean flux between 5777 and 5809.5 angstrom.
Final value 22.6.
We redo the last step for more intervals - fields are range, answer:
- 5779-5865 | 23.2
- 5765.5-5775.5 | 23.5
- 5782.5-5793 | 22.6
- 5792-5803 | 23.3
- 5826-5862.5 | 23.1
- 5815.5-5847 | 23.5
